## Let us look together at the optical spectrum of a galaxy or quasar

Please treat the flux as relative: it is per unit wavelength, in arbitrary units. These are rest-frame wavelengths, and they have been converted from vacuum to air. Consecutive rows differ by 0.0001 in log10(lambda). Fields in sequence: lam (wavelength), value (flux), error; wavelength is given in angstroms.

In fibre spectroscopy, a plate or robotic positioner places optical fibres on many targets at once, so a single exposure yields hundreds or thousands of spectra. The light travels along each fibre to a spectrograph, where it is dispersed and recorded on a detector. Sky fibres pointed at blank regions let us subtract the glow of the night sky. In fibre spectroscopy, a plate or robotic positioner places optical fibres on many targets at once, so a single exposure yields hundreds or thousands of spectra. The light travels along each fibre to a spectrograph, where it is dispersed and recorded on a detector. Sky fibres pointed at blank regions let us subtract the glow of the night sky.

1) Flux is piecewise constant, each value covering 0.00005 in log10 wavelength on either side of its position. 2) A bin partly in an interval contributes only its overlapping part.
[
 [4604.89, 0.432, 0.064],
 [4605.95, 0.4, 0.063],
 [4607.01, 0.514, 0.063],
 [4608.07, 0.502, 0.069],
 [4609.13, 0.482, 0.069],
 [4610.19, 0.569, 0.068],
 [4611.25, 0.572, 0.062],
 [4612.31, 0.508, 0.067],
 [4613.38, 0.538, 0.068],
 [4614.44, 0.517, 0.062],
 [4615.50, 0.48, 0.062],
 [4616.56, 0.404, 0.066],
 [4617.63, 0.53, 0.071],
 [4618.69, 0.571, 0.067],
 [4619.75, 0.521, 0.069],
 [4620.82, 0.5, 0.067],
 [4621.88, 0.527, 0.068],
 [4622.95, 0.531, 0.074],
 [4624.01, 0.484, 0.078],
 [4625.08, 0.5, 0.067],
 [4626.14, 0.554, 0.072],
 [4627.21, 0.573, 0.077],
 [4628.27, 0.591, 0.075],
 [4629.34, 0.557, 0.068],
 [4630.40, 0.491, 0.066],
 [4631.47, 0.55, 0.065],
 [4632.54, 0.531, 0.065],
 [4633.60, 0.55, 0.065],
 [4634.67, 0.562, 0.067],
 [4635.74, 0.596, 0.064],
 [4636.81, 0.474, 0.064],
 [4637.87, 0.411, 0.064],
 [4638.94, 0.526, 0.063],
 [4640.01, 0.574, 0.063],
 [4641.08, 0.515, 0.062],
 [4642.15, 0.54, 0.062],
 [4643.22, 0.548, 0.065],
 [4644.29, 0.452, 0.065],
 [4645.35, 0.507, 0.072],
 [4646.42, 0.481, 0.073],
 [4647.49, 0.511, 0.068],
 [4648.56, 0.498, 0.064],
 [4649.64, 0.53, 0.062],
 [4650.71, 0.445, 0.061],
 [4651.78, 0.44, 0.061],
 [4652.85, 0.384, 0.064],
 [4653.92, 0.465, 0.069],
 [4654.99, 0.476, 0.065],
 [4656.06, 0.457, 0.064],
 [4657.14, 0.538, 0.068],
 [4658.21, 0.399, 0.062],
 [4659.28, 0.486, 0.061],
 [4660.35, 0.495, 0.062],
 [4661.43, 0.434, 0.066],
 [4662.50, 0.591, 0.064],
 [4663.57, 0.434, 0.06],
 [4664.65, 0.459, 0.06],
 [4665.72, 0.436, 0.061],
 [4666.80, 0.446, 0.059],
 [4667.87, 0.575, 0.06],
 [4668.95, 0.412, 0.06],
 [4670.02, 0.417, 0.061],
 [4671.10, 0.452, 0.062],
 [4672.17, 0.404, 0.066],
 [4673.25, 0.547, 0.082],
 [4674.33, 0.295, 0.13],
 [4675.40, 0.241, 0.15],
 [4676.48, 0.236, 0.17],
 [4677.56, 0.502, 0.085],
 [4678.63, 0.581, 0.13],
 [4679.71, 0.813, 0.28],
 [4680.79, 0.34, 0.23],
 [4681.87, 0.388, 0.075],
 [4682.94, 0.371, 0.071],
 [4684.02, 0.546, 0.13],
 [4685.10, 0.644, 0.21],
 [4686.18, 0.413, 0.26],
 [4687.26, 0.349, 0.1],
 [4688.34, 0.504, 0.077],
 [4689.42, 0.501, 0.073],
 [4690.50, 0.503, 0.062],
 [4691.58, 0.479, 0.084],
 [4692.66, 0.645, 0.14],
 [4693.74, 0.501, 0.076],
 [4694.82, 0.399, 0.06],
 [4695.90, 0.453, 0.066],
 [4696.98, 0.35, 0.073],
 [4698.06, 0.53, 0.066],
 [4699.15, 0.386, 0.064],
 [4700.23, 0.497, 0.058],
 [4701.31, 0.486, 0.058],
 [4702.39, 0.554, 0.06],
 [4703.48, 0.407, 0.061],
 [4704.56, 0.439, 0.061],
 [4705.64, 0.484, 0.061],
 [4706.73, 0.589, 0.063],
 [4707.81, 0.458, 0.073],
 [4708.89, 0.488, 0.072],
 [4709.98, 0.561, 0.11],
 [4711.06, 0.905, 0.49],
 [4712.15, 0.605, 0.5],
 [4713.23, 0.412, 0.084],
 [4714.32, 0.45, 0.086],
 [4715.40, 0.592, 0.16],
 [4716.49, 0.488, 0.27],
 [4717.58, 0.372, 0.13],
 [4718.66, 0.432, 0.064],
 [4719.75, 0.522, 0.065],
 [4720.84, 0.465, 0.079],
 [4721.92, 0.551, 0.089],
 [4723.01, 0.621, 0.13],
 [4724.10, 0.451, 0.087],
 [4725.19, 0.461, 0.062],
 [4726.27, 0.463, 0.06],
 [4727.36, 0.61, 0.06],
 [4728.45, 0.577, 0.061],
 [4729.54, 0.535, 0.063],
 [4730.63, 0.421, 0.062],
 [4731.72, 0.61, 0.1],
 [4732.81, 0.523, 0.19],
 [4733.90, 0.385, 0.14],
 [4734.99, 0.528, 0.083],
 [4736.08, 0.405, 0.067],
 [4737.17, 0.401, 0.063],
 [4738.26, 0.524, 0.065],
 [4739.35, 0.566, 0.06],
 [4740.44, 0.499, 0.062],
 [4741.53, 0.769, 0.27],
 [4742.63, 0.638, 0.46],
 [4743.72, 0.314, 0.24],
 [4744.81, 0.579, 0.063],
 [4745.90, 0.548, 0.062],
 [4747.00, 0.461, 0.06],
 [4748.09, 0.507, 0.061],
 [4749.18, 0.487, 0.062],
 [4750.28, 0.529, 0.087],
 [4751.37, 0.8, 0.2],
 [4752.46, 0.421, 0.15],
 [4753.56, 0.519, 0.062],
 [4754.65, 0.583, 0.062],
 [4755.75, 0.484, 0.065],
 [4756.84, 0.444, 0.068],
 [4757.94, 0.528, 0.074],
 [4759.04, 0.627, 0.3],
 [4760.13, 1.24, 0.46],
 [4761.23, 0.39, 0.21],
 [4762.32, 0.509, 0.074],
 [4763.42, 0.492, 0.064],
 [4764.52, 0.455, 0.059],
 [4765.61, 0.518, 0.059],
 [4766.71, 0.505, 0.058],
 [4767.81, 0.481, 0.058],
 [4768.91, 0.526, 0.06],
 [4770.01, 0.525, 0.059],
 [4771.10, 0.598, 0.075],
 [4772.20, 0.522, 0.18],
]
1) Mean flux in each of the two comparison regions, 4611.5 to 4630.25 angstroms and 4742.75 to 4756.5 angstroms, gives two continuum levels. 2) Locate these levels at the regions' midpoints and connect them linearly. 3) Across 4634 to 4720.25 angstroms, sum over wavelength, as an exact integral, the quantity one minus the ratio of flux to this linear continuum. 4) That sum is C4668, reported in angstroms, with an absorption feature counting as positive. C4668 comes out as 6.5 angstroms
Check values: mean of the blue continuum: 0.523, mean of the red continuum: 0.522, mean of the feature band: 0.483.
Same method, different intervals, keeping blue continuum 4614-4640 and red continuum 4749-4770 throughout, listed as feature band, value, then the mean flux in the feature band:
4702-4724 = 1.0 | 0.518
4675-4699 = 3.1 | 0.468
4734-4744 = 0.6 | 0.516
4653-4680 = 3.7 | 0.459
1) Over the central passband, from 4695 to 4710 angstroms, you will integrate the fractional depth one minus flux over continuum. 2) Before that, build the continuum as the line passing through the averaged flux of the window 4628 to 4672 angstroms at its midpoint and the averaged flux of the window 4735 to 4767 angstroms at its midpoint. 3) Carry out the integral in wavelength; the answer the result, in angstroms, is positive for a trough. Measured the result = 1.3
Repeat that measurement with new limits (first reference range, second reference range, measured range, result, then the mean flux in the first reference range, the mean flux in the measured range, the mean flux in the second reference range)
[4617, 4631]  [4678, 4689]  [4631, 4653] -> 0.6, 0.532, 0.508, 0.495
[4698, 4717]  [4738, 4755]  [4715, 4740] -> 1.6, 0.518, 0.5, 0.547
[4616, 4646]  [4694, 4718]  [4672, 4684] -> 1.7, 0.524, 0.435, 0.496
